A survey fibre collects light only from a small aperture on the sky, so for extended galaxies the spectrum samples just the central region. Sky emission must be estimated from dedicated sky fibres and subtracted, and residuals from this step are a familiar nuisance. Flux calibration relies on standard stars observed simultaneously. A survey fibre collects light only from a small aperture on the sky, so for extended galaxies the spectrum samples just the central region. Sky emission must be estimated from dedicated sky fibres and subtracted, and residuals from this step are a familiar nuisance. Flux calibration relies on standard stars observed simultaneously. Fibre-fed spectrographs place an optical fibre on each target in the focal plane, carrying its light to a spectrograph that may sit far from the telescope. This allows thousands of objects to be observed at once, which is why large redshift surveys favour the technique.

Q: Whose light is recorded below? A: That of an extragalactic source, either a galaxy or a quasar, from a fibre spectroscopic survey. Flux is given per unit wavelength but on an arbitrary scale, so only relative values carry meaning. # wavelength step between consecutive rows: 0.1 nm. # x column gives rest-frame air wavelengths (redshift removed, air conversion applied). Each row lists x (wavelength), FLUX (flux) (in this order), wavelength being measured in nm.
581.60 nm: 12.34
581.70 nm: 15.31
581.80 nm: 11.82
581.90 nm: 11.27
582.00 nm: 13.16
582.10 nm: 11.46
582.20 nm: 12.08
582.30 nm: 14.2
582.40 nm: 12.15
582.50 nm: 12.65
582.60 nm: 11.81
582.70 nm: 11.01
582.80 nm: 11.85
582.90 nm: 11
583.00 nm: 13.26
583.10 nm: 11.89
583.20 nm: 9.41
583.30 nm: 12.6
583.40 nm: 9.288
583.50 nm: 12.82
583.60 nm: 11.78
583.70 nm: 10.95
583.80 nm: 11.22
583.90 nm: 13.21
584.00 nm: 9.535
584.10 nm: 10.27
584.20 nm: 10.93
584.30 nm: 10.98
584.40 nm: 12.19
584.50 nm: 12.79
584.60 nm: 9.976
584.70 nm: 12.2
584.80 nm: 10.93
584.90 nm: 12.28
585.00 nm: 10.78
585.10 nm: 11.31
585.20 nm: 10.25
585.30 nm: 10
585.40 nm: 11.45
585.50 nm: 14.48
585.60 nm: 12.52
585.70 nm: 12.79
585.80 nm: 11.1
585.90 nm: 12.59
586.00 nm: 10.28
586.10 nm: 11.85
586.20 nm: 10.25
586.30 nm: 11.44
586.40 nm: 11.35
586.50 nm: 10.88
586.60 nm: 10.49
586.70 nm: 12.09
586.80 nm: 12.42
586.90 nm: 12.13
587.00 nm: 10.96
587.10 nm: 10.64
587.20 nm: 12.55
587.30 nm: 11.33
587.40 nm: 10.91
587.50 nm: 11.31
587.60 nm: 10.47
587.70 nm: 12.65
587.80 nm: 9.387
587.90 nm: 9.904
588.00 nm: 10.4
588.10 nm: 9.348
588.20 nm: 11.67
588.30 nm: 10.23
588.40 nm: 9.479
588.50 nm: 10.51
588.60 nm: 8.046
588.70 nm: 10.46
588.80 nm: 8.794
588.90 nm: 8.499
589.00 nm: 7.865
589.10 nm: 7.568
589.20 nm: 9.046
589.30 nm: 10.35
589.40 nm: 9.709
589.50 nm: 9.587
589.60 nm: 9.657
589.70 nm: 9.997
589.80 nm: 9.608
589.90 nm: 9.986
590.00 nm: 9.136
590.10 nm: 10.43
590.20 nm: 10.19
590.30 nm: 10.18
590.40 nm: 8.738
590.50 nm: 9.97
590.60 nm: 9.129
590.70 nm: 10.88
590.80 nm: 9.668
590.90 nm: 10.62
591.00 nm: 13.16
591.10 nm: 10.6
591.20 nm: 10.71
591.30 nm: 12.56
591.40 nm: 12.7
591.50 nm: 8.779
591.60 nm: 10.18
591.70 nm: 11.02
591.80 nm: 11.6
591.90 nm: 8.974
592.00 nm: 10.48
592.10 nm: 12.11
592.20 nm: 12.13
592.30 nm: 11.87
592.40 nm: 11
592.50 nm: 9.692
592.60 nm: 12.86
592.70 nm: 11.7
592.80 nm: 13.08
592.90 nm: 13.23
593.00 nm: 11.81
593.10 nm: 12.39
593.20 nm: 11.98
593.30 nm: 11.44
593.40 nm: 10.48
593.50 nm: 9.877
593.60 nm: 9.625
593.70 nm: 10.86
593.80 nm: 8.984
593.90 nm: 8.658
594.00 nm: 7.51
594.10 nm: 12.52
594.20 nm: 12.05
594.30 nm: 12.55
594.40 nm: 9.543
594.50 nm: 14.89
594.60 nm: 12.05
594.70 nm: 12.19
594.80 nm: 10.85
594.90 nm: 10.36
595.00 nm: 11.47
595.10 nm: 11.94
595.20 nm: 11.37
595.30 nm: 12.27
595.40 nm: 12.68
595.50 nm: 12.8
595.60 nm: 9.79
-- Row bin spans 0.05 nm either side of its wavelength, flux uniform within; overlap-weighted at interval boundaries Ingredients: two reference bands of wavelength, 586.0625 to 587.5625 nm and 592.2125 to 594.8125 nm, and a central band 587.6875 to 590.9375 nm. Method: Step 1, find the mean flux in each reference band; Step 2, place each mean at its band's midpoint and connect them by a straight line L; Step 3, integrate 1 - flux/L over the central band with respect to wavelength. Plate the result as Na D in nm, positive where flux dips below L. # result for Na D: 0.468 nm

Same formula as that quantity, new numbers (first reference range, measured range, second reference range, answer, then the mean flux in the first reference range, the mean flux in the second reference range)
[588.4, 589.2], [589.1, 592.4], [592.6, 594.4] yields -0.197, 8.88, 11.1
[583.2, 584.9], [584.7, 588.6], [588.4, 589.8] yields -0.345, 11.3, 9.26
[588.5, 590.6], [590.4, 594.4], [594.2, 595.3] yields -0.107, 9.41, 11.8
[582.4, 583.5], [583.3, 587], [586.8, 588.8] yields -0.100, 11.6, 10.6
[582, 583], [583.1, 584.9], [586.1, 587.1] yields 0.084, 12.1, 11.3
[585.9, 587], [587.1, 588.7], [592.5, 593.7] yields 0.120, 11.4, 11.6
